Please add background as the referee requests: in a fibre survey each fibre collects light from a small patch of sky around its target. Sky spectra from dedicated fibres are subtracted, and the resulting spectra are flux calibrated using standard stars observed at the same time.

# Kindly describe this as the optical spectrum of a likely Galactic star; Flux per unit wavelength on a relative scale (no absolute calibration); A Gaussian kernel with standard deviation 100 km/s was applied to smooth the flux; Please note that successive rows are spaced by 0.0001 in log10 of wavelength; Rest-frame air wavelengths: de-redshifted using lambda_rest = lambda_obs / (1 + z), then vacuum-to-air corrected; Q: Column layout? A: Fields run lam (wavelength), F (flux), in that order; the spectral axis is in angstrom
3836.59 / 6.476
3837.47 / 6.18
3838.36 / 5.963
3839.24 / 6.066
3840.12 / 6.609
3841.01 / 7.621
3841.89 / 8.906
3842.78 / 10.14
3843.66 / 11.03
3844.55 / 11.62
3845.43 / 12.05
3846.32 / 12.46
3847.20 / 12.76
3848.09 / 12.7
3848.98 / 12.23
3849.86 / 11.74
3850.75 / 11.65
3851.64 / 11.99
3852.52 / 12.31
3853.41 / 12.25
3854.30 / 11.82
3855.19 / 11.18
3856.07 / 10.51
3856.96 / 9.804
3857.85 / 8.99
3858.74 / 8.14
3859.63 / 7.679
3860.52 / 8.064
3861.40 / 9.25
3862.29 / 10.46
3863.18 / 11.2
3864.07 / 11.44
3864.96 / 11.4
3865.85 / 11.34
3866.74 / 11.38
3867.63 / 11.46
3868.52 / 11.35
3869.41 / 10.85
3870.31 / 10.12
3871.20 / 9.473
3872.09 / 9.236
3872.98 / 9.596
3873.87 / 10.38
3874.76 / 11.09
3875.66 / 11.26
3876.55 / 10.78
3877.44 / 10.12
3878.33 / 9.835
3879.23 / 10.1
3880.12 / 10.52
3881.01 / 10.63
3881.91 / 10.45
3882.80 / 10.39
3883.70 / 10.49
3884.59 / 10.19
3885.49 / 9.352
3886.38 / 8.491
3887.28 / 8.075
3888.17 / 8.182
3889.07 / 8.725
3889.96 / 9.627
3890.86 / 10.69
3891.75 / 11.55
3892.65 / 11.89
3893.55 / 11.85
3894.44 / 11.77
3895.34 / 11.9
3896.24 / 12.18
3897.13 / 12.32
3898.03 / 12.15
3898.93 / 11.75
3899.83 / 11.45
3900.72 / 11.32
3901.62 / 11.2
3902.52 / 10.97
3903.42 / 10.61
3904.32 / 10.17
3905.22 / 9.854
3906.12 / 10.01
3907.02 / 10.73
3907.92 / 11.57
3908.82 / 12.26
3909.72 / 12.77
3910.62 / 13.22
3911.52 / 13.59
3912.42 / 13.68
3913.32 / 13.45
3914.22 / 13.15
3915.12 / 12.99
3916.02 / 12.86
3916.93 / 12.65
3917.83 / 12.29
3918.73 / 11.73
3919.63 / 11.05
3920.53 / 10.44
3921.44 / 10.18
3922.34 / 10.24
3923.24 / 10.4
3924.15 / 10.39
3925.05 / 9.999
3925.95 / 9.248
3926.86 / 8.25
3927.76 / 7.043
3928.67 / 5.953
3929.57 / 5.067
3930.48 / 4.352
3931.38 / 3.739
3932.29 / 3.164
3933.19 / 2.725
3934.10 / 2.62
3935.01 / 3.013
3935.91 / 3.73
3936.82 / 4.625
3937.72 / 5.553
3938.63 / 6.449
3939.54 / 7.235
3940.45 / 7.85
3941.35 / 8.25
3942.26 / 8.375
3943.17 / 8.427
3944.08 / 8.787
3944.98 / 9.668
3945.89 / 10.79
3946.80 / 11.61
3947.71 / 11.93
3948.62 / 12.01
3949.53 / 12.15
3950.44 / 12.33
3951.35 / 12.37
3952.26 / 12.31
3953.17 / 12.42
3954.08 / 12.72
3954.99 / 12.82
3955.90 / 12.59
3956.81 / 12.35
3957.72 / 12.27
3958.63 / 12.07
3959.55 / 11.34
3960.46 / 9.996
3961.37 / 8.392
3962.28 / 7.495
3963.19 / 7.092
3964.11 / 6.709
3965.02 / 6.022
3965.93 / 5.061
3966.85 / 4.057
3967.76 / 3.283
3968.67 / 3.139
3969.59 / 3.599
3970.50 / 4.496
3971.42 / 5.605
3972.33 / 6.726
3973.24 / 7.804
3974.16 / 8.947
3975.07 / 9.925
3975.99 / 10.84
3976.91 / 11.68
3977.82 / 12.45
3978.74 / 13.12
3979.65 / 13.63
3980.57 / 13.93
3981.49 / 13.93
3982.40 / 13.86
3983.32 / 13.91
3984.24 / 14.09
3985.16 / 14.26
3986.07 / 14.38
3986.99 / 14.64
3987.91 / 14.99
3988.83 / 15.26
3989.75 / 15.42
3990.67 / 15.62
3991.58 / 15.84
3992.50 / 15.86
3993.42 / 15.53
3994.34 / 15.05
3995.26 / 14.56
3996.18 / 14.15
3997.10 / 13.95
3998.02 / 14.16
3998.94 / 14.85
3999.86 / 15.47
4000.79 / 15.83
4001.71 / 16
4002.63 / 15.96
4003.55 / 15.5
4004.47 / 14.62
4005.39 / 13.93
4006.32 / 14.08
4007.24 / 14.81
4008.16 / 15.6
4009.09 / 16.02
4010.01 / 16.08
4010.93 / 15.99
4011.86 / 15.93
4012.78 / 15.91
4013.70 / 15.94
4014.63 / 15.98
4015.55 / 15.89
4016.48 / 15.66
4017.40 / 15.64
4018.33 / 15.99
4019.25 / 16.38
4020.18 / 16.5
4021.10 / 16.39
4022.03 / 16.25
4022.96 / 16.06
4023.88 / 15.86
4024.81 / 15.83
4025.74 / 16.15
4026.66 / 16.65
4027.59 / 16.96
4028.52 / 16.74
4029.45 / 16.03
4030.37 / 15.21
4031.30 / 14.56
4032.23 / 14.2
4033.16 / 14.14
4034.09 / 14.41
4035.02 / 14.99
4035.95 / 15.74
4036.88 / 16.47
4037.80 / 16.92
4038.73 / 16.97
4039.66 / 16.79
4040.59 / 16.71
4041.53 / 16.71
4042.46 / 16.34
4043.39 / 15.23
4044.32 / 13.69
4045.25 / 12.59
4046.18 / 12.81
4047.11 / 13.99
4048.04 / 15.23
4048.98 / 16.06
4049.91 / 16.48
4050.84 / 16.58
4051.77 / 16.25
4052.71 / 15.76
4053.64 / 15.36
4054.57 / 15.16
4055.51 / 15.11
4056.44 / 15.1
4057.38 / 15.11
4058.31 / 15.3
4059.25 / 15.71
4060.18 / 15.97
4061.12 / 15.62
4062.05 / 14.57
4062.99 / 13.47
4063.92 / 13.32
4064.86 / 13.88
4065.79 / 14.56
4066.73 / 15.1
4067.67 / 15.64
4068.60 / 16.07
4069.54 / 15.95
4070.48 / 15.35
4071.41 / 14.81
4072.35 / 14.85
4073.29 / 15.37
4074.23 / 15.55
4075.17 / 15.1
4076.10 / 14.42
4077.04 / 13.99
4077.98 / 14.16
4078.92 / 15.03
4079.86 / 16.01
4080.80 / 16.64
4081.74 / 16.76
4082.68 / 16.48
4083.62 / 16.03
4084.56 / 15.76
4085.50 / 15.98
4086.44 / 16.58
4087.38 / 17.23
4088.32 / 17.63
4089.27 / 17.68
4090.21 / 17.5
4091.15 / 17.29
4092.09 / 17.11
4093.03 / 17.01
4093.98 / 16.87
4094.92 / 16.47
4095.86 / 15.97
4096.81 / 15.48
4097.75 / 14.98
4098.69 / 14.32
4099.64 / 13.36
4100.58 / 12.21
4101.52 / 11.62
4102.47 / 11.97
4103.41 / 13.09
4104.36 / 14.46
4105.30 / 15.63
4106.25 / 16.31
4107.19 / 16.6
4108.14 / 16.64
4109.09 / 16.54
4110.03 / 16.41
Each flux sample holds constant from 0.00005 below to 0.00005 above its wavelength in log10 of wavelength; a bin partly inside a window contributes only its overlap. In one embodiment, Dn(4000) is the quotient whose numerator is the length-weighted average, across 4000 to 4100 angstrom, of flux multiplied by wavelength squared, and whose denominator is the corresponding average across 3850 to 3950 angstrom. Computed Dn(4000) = 1.69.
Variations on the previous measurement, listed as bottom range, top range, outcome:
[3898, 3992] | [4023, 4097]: 1.65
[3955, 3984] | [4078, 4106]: 1.78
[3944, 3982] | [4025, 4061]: 1.65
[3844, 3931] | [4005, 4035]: 1.56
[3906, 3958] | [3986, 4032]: 1.66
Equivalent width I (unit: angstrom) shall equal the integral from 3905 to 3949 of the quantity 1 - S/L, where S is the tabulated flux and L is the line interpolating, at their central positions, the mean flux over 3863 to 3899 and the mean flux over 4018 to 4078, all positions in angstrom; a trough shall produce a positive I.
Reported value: 10.0 angstrom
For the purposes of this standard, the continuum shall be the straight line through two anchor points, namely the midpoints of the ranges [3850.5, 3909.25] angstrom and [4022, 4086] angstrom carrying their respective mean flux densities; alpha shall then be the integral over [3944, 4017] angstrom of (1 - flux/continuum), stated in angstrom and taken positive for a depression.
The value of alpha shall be 6.01 angstrom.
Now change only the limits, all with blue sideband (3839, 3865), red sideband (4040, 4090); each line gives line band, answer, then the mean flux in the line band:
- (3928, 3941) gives 8.0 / 4.79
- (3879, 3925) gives 2.0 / 11.1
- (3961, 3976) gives 7.9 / 6.28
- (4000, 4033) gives -3.3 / 15.7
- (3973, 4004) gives -0.8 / 14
